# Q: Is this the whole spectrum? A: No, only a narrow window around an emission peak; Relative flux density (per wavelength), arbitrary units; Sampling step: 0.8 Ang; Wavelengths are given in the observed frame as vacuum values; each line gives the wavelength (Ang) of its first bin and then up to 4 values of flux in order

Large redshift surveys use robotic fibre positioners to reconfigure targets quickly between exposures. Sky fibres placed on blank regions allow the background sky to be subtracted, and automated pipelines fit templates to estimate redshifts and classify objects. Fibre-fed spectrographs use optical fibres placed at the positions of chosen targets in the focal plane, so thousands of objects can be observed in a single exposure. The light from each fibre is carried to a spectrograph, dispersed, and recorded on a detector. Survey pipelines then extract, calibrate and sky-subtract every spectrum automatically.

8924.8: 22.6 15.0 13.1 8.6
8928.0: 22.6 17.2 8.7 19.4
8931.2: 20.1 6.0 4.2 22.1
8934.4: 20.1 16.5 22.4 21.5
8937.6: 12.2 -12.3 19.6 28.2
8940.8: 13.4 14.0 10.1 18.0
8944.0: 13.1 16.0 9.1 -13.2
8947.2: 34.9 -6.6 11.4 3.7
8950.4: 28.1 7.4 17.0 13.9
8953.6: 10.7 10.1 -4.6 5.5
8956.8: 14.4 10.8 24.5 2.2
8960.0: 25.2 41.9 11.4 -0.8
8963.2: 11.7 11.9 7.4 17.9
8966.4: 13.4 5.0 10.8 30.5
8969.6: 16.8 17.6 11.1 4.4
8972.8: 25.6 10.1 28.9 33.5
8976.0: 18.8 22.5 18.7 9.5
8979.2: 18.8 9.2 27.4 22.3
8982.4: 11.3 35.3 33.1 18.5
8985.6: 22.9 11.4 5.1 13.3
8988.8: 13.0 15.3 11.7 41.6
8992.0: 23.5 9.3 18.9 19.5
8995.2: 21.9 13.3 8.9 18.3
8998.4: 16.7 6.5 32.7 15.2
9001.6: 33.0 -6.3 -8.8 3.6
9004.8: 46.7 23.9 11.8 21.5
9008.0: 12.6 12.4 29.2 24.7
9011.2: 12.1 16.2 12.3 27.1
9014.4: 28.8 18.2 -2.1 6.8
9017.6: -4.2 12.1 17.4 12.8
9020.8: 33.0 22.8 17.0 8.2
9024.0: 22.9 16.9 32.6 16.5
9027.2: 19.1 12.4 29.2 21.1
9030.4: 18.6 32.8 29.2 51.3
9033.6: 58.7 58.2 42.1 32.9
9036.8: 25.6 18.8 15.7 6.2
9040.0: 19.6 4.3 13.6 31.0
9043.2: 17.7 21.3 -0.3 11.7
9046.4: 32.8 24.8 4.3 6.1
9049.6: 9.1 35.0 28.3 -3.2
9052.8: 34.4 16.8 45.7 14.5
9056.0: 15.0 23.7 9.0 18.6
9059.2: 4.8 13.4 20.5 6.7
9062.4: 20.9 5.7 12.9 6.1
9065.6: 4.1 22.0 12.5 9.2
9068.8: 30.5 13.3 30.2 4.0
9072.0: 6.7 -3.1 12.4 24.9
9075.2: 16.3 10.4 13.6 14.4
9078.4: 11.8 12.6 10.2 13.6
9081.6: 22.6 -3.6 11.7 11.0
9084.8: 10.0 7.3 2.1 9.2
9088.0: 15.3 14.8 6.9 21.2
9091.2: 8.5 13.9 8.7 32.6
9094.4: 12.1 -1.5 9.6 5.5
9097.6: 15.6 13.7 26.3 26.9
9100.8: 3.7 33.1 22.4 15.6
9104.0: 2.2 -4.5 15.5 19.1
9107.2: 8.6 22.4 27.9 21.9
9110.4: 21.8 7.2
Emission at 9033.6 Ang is [S II]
